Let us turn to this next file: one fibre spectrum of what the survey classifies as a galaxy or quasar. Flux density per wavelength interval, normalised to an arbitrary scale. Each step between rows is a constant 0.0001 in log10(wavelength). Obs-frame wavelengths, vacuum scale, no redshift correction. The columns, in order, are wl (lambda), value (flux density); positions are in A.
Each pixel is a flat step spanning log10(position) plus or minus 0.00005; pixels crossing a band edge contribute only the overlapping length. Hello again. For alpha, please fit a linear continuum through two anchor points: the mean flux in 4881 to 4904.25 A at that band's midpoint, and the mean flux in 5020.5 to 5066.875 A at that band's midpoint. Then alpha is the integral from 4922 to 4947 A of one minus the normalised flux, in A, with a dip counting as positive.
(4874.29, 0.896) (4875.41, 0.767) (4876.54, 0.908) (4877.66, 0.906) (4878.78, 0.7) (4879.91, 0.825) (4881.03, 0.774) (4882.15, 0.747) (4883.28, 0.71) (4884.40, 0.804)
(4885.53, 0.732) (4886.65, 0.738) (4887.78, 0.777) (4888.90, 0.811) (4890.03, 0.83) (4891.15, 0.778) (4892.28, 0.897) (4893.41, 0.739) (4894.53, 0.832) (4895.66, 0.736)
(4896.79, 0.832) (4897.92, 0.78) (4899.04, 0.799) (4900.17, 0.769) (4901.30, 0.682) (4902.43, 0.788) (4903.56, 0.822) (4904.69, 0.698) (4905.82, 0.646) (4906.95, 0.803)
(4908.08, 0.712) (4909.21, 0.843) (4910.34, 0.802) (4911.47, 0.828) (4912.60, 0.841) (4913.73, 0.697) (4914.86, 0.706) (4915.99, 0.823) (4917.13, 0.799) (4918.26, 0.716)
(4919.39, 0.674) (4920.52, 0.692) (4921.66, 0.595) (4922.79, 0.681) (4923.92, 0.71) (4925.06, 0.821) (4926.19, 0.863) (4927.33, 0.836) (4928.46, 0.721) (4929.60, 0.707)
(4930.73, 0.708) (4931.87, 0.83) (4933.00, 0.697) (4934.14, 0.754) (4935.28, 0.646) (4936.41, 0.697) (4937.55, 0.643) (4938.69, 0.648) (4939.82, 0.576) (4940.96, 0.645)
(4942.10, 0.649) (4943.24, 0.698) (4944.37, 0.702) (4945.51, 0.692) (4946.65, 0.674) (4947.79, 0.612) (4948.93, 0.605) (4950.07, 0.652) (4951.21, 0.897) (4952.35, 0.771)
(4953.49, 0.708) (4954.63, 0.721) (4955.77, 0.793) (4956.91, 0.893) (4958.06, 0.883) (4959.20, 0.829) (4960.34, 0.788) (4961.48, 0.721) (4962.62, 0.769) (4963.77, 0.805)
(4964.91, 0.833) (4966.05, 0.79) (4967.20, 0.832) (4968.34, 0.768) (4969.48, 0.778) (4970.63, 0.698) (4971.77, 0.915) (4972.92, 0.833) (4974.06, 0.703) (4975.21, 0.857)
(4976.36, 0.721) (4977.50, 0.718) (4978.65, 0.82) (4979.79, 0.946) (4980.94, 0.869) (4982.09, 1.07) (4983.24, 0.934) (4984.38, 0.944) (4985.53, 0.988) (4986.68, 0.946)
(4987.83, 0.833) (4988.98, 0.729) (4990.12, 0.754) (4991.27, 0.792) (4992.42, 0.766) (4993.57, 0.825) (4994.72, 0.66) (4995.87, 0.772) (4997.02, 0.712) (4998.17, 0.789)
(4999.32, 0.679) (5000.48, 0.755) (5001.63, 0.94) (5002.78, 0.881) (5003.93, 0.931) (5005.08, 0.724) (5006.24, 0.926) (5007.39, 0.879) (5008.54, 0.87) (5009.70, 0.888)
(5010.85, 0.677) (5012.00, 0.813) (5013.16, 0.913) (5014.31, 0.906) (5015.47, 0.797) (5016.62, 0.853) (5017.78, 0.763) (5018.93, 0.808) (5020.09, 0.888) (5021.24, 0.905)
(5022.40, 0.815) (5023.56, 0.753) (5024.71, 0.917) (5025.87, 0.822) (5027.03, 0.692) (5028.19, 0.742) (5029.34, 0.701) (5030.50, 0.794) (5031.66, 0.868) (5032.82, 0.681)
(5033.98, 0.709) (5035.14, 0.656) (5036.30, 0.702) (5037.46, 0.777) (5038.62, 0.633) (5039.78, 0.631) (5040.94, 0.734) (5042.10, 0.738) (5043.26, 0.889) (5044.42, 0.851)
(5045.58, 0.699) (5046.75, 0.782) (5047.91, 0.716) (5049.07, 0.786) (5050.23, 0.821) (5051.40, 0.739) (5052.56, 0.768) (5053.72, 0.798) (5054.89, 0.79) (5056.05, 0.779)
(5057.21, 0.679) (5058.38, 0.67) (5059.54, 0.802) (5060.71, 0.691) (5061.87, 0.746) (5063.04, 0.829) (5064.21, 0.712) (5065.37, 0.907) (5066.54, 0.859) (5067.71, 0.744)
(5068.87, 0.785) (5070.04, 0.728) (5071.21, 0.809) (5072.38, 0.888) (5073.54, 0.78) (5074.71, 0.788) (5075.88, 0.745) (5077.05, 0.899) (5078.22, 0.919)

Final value 2.2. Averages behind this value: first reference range 0.78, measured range 0.708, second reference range 0.765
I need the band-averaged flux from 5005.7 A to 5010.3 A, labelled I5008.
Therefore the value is 0.89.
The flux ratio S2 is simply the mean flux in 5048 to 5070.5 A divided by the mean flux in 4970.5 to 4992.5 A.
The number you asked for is 0.9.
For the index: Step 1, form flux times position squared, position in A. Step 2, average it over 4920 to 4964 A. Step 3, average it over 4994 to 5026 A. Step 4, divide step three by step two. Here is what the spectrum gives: 1.16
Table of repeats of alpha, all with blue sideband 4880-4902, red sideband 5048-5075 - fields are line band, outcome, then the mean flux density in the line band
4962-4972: -0.2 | 0.794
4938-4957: 2.0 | 0.697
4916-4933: 0.8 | 0.741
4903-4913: 0.0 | 0.776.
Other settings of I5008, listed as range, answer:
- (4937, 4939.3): 0.645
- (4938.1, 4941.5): 0.623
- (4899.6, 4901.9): 0.725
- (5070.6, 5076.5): 0.802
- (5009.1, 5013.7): 0.821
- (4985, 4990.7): 0.849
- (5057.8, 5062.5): 0.728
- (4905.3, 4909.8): 0.752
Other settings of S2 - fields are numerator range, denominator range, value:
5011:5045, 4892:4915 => 1.01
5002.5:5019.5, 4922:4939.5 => 1.16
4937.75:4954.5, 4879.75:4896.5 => 0.87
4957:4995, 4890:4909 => 1.07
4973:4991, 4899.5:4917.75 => 1.11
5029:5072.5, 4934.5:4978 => 1.02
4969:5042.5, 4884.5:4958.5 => 1.08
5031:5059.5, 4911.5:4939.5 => 1.02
